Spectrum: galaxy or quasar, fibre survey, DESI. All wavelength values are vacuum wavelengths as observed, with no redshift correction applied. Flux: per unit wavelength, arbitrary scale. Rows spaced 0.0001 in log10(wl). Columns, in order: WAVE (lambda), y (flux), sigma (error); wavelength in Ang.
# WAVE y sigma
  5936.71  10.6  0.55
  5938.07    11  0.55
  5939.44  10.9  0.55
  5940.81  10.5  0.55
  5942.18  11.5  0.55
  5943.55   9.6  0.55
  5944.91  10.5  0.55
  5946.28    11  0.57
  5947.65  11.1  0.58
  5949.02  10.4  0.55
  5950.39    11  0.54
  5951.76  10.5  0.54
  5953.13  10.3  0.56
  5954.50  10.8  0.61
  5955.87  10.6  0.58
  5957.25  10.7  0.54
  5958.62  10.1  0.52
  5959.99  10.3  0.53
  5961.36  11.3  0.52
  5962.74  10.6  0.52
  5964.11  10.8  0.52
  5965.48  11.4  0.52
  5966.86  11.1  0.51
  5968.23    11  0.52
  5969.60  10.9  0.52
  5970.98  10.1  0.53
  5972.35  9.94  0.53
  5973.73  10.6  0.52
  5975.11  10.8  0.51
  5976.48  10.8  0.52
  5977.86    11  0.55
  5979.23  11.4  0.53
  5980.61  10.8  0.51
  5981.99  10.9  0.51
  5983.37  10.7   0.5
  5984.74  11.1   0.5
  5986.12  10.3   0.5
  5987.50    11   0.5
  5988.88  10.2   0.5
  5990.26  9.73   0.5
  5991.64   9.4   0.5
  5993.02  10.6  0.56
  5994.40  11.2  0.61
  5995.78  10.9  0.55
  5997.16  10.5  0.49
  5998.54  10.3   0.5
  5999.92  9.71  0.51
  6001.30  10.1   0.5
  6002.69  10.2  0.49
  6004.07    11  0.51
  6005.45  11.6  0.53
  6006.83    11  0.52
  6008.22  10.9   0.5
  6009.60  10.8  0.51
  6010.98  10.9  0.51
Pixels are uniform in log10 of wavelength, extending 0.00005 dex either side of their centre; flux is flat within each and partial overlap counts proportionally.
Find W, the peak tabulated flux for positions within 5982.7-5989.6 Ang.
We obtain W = 11.1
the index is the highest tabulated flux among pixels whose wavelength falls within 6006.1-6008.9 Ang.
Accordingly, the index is 11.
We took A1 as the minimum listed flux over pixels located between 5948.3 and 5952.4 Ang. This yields 10.4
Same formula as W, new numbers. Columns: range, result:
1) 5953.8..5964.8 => 11.3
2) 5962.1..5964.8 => 10.8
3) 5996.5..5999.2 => 10.5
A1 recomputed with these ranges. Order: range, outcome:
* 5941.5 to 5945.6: 9.6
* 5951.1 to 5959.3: 10.1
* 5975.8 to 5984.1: 10.7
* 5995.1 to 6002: 9.71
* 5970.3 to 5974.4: 9.94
